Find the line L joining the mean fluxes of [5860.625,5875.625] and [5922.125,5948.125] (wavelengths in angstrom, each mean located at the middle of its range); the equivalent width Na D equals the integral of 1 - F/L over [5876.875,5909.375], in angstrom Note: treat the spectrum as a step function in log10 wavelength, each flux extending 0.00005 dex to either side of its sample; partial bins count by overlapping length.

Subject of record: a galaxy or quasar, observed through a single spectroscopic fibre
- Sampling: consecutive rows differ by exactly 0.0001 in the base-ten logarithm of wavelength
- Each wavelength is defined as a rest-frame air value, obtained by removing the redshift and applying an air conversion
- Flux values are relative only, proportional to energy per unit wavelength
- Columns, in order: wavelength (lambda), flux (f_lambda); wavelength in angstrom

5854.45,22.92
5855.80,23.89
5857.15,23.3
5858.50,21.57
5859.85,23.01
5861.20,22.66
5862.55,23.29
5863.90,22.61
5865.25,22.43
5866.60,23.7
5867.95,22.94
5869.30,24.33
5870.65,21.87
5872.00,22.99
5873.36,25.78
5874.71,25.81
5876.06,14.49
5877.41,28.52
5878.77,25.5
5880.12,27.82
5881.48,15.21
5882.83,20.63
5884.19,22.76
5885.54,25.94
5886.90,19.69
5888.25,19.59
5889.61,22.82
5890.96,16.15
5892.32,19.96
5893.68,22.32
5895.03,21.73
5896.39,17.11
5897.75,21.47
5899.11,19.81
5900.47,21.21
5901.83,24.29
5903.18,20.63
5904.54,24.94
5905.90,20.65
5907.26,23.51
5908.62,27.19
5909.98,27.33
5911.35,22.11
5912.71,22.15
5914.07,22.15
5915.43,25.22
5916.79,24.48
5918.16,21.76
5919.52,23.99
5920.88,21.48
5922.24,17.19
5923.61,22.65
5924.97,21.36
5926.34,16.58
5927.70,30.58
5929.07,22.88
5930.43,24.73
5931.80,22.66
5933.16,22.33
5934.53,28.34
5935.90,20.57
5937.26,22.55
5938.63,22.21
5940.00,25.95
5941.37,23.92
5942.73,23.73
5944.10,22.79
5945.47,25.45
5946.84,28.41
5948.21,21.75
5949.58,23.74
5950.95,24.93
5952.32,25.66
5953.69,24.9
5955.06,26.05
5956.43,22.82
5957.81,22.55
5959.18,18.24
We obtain 1.9 angstrom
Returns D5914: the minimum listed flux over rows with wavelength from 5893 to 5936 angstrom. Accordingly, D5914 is 16.58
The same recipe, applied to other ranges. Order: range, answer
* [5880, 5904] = 15.21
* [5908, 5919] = 21.76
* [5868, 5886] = 14.49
